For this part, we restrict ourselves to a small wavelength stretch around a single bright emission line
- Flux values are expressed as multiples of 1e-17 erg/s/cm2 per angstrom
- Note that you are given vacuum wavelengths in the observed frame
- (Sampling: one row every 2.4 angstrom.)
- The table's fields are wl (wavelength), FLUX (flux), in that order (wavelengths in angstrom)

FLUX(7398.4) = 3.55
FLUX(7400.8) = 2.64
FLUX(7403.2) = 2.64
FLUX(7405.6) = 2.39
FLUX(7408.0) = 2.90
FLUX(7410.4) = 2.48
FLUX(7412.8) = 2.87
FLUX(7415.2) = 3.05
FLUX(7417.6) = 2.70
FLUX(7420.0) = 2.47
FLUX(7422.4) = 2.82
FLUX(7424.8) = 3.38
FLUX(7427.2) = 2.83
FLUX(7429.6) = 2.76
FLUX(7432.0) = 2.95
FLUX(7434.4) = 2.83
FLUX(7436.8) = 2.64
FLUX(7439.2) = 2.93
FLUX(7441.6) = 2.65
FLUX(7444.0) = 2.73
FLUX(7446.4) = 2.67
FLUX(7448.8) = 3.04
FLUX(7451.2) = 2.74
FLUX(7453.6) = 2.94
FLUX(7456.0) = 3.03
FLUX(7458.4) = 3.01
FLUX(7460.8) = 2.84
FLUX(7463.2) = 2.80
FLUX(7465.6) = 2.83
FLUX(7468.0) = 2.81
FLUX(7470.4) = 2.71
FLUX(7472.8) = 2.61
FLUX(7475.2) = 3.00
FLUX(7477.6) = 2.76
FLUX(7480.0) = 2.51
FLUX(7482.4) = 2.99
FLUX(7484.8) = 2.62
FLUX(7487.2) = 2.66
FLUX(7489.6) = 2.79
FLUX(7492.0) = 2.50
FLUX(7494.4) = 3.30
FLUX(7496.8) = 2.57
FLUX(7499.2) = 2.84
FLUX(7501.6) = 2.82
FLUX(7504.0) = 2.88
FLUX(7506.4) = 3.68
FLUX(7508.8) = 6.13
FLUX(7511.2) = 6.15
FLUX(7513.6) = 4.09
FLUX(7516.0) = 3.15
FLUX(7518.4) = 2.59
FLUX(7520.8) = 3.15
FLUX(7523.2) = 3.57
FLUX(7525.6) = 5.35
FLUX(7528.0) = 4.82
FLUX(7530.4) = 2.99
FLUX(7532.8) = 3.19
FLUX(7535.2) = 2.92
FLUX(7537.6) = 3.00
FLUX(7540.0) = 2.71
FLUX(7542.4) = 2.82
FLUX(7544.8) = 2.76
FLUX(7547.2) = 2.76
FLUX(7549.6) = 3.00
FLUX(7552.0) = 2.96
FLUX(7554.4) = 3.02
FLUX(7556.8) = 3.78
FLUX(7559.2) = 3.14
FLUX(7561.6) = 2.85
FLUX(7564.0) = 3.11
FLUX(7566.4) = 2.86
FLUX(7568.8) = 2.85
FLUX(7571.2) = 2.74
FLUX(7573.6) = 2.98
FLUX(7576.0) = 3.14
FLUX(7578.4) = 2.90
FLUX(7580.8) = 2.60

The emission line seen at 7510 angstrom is [S II] 6716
